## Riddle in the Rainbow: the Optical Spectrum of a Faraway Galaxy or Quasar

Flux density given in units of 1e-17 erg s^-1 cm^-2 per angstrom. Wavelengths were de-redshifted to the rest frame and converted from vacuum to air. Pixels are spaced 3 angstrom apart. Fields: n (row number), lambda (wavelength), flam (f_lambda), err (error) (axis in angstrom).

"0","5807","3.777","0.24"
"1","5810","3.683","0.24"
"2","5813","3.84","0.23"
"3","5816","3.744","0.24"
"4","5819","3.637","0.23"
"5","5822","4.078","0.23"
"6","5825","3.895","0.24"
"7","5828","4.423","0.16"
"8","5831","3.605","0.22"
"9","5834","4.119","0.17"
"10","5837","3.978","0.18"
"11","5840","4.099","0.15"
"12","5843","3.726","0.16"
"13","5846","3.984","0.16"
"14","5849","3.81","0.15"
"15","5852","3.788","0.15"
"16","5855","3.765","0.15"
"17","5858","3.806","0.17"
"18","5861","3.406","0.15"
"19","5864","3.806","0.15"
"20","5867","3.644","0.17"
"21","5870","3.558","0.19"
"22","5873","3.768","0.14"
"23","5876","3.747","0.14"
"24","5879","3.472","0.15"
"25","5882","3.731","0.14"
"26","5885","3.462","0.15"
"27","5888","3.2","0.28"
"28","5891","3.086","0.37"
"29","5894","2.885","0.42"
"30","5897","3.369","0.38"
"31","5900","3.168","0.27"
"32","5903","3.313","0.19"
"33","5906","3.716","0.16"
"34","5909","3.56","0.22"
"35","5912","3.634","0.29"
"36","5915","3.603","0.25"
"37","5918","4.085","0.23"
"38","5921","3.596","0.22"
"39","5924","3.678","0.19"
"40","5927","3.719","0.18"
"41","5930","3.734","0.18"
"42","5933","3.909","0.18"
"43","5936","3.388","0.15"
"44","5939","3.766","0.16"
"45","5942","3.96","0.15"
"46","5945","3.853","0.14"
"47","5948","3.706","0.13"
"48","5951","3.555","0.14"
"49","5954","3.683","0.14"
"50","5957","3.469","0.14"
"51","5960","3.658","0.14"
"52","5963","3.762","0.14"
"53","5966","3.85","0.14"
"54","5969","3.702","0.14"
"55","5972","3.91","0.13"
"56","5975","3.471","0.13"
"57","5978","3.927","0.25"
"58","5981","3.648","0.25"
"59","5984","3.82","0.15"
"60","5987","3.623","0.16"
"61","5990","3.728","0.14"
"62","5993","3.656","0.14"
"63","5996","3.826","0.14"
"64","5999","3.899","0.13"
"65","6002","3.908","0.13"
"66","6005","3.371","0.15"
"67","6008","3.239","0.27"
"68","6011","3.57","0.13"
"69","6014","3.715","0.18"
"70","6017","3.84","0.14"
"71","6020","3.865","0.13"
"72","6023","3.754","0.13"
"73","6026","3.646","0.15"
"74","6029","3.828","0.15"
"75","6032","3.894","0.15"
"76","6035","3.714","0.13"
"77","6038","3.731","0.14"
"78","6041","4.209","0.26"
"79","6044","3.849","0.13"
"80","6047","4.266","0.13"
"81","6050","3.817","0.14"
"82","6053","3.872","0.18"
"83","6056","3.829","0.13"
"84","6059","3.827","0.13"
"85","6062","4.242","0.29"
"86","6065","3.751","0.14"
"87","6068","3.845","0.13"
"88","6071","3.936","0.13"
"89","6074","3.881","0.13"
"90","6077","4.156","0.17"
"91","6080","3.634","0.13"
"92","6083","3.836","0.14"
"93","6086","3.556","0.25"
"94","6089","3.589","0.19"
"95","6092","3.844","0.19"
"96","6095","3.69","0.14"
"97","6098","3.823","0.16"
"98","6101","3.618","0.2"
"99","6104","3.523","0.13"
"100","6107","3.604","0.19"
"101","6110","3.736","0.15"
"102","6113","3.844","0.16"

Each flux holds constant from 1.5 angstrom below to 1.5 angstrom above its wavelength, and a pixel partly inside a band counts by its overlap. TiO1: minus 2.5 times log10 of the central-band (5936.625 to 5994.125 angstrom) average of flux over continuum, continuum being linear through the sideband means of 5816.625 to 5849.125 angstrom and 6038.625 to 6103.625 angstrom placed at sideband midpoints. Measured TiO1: 0.049 mag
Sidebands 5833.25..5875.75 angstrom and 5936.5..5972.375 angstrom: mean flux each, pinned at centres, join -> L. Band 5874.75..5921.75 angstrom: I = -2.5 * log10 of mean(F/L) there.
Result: 0.09 mag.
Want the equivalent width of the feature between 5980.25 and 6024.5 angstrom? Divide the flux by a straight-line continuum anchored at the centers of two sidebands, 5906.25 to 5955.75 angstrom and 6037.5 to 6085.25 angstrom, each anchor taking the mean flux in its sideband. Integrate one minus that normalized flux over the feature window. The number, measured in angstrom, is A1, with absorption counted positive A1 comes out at 1.5 angstrom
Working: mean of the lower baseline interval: 3.71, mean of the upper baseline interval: 3.92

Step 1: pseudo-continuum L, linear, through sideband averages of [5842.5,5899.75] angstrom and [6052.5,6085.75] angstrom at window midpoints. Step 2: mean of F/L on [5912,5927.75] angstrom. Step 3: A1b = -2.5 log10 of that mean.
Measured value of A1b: -0.02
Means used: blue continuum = 3.57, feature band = 3.73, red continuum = 3.88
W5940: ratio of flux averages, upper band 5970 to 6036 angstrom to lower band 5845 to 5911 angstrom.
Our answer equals 1.0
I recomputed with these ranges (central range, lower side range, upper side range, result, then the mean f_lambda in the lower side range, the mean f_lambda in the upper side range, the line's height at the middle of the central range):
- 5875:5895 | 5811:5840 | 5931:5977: 0.138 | 3.93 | 3.71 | 3.83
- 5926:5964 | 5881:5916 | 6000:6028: -0.062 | 3.39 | 3.66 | 3.5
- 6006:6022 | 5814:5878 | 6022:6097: 0.059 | 3.83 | 3.85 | 3.84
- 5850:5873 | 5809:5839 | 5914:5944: 0.046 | 3.91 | 3.75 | 3.85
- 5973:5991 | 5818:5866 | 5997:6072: 0.035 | 3.87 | 3.82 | 3.83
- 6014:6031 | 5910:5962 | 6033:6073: 0.022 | 3.7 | 3.91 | 3.86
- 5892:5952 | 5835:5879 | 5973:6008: 0.038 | 3.77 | 3.7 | 3.74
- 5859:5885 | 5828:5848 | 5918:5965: 0.069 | 3.95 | 3.71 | 3.87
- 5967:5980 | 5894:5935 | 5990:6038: -0.025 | 3.59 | 3.72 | 3.67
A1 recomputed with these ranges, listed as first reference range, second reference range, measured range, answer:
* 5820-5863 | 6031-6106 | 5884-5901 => 3.0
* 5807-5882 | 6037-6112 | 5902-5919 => 0.7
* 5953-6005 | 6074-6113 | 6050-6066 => -0.7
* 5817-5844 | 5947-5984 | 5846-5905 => 5.2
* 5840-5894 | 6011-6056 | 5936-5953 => 0.0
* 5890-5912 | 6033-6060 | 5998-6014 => 0.6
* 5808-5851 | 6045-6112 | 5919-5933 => 0.5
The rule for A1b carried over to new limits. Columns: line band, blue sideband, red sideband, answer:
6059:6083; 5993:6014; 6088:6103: -0.06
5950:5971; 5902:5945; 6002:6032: 0.00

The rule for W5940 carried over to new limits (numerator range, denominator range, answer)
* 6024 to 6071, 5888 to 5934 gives 1.10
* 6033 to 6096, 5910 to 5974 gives 1.04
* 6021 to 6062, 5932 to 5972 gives 1.04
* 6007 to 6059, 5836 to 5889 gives 1.03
